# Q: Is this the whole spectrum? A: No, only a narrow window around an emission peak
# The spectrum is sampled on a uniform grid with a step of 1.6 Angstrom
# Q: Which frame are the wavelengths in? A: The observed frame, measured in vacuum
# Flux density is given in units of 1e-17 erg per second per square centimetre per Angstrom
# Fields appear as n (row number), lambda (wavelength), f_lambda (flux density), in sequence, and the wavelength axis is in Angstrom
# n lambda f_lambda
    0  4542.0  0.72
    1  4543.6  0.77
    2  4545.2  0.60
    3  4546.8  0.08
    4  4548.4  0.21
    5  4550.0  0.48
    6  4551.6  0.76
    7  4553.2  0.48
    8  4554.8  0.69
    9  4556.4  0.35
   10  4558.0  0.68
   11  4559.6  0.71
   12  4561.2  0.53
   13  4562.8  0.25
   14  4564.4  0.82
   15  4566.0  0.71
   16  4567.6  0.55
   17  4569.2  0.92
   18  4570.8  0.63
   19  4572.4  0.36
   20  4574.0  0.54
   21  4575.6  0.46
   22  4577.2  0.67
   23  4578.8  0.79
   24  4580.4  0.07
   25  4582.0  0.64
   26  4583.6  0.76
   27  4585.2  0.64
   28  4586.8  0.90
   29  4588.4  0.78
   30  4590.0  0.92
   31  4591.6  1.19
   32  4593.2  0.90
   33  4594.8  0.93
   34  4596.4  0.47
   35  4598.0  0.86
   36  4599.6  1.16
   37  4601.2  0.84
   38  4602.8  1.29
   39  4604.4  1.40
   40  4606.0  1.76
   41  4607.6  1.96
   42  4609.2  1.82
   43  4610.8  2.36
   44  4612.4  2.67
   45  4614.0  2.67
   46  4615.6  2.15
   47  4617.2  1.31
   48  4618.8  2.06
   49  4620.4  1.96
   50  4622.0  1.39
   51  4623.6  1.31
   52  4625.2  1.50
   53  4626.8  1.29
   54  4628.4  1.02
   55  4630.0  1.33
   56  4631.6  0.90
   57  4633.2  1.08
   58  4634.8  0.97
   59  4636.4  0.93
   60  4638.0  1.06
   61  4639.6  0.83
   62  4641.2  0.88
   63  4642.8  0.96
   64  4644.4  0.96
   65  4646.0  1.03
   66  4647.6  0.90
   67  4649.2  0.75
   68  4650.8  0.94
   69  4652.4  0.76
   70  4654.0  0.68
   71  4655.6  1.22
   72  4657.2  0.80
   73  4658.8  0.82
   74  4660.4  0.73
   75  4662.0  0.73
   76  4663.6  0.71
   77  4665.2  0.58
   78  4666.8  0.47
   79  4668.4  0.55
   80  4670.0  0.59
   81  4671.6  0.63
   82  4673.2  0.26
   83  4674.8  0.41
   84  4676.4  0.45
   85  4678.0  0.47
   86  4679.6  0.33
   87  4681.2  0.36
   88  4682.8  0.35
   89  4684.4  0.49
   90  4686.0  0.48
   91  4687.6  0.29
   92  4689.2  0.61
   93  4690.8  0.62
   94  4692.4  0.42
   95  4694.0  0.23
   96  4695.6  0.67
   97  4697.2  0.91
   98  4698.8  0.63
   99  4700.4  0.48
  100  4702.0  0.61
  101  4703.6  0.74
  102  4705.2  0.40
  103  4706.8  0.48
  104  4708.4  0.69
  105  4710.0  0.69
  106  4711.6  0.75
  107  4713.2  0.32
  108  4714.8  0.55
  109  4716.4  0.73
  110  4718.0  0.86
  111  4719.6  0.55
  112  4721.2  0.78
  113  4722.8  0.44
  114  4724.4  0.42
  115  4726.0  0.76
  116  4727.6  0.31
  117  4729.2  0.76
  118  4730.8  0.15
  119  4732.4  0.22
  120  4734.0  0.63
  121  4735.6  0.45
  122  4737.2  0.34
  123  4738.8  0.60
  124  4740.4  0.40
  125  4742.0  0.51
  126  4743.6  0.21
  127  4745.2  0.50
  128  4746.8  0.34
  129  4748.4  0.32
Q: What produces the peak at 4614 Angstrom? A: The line Ly-alpha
